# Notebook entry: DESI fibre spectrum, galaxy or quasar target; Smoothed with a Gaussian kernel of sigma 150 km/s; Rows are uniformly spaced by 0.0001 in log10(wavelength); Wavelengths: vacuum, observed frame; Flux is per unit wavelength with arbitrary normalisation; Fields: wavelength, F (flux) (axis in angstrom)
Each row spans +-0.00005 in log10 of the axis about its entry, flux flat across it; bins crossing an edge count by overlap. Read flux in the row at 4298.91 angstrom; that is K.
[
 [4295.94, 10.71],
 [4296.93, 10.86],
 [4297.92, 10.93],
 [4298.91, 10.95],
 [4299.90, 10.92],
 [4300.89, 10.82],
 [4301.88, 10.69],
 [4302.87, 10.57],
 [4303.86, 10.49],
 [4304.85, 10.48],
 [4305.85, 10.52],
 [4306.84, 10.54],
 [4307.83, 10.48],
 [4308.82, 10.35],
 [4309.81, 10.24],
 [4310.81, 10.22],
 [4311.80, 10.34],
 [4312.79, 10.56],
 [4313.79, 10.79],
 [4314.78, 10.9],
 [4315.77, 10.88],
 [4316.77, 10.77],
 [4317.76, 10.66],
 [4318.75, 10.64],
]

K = 10.95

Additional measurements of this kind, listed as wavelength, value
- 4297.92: 10.93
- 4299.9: 10.92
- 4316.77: 10.77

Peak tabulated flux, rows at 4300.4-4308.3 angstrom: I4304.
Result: 10.82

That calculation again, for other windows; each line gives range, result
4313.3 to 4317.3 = 10.9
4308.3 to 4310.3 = 10.35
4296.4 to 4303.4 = 10.95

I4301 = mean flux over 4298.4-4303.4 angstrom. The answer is 10.8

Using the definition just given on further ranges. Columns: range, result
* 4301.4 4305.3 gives 10.6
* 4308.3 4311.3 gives 10.3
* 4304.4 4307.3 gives 10.5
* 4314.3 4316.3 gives 10.9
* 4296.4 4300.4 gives 10.9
